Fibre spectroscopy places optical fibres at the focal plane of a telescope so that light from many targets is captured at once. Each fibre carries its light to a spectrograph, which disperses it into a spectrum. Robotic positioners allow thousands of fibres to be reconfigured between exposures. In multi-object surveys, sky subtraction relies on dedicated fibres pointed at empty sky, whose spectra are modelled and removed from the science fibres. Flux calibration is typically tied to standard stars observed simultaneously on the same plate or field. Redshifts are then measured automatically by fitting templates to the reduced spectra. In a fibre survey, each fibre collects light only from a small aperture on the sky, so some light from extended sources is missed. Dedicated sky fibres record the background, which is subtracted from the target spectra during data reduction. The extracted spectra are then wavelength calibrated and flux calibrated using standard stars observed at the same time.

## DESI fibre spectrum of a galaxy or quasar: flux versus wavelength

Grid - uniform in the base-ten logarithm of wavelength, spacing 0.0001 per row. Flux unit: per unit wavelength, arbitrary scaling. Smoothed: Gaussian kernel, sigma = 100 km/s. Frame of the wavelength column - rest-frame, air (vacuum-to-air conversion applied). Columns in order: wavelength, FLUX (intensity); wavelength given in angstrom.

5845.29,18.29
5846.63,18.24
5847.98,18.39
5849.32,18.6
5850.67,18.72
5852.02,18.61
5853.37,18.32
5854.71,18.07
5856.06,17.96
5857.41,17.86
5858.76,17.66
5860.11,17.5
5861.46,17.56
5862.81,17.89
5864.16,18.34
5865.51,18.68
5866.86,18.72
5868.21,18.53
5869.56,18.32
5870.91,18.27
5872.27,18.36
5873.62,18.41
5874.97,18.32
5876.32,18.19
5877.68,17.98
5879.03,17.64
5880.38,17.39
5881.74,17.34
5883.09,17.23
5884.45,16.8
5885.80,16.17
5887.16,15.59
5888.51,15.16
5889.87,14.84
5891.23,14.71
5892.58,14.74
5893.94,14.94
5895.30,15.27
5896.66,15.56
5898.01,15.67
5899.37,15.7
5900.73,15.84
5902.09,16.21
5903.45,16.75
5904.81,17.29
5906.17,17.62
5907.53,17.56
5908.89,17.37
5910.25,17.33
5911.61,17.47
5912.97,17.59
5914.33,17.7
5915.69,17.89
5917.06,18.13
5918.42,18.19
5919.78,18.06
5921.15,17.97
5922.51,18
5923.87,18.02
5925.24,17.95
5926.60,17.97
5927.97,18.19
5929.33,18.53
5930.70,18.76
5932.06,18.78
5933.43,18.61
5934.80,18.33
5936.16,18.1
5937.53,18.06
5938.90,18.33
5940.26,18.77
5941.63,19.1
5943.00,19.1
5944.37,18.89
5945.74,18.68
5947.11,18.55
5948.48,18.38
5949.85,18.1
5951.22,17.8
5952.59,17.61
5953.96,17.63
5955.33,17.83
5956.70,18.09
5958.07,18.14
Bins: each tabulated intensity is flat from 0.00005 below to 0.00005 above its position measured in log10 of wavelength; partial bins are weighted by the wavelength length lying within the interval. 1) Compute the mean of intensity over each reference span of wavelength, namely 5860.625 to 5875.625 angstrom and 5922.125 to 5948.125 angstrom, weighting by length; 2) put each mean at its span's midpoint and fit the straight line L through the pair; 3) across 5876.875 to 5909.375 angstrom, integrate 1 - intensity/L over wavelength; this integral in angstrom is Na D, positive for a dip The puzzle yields 3.6 angstrom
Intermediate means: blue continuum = 18.3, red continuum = 18.5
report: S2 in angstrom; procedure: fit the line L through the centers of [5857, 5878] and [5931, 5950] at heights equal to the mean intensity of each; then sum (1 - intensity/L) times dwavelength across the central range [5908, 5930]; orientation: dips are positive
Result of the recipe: 0.67 angstrom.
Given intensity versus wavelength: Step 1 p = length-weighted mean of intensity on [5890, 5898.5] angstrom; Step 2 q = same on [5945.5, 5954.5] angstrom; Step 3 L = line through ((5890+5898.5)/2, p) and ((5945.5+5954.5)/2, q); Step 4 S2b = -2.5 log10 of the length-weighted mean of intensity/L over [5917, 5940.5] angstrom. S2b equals -0.081 mag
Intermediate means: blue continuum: 15.1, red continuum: 18.1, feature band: 18.3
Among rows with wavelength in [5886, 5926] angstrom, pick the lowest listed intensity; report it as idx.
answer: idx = 14.71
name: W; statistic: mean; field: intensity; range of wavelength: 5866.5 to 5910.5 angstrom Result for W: 16.8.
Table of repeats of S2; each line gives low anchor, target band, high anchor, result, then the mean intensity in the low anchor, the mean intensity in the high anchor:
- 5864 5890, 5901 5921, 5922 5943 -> 0.64 angstrom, 17.6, 18.4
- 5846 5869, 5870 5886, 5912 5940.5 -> 0.42 angstrom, 18.2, 18.2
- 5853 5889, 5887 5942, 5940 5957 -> 2.54 angstrom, 17.7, 18.3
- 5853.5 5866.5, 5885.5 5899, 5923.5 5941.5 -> 2.16 angstrom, 18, 18.4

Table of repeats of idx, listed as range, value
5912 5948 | 17.59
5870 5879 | 17.98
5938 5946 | 18.33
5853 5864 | 17.5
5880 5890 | 14.84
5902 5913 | 16.21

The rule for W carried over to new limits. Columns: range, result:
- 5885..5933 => 17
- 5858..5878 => 18.2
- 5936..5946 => 18.6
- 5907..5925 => 17.8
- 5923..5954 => 18.4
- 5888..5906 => 15.6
